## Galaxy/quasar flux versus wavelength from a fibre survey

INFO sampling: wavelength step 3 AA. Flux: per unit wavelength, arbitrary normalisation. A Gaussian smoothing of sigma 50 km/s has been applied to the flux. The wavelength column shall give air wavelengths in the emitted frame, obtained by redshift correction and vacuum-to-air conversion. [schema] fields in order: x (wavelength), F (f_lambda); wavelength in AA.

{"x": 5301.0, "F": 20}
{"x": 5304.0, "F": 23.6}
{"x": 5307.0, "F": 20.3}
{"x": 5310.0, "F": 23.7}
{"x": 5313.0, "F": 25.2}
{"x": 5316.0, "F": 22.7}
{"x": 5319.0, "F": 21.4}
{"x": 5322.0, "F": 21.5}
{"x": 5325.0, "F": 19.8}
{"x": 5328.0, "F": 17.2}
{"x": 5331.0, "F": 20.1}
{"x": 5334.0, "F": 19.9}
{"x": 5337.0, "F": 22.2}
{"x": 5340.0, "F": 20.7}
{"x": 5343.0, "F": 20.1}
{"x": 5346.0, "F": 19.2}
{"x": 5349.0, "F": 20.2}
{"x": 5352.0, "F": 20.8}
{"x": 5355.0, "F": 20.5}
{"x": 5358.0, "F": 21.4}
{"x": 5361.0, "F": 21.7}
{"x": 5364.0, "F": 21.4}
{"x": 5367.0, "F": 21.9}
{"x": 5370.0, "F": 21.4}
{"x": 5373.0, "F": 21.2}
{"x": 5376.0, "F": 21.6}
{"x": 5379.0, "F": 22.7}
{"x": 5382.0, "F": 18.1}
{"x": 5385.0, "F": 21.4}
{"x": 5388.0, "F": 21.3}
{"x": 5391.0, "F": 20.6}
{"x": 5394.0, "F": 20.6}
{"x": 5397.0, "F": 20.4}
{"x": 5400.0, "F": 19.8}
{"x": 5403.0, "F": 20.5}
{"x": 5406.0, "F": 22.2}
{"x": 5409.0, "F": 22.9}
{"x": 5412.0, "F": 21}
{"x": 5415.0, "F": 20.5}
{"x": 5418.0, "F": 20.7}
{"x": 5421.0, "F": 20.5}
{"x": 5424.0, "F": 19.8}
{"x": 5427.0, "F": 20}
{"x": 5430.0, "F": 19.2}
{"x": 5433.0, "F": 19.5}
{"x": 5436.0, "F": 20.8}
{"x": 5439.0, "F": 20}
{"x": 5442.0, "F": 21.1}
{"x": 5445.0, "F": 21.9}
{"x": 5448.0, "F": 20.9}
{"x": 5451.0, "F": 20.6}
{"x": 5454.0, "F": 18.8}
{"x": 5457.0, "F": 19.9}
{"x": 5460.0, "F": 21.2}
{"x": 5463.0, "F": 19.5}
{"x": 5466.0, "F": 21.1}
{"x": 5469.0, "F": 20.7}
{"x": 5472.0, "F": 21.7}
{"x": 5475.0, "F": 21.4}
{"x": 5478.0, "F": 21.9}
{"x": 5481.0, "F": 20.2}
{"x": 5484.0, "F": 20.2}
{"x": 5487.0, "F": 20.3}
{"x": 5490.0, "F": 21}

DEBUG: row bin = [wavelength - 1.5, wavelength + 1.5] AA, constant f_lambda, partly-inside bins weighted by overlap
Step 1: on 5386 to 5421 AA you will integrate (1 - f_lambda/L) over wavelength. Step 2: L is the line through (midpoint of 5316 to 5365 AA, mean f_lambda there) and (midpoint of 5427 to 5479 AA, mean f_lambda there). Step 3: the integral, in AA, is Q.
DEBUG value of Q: -0.6 AA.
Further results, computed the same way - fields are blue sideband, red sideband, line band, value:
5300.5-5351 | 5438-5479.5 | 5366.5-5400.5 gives 0.03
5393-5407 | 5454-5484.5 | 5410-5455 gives 0.60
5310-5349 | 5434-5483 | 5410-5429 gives 0.30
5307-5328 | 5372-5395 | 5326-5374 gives 1.78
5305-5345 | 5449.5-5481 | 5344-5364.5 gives 0.34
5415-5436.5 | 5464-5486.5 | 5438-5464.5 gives 0.11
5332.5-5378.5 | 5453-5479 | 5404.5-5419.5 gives -0.45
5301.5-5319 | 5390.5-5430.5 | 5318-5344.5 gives 2.41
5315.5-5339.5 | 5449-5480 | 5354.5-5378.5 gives -1.07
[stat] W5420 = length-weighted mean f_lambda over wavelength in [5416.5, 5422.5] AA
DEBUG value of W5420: 20.6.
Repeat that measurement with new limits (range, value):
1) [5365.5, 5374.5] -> 21.5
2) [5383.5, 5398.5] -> 20.9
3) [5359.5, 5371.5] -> 21.6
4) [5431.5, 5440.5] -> 20.1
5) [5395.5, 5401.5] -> 20.1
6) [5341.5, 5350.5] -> 19.8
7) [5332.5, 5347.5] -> 20.4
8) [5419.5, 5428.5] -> 20.1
